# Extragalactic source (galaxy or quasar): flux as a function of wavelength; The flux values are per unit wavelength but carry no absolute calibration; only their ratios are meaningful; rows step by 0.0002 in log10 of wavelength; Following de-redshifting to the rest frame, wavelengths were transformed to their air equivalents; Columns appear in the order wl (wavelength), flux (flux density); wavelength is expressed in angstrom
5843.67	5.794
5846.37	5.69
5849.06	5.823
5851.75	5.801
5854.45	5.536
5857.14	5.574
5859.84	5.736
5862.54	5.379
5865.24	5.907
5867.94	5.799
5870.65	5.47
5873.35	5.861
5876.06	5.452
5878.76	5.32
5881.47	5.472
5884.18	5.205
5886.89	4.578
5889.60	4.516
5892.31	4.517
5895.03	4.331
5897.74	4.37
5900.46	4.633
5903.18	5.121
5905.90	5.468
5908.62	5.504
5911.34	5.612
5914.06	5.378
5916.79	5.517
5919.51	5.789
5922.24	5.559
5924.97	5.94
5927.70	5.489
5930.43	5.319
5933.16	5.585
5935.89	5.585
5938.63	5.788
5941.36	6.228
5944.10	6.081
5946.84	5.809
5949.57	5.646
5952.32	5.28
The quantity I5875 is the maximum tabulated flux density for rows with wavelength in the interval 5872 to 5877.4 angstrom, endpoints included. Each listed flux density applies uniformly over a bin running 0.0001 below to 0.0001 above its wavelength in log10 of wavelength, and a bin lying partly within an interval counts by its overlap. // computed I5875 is 5.861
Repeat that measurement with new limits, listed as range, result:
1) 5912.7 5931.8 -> 5.94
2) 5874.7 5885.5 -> 5.472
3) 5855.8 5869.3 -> 5.907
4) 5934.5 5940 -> 5.788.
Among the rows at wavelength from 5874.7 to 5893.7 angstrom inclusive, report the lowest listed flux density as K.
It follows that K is 4.516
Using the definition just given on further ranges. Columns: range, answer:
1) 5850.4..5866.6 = 5.379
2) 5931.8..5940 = 5.585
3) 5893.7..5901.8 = 4.331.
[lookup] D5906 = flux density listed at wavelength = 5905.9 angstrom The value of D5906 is 5.468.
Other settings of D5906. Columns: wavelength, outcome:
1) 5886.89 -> 4.578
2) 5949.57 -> 5.646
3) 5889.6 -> 4.516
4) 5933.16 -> 5.585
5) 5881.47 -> 5.472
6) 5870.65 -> 5.47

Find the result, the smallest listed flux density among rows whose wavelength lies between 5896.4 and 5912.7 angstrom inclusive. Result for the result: 4.37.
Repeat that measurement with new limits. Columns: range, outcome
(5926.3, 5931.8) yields 5.319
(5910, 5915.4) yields 5.378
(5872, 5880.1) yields 5.32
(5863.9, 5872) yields 5.47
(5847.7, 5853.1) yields 5.801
